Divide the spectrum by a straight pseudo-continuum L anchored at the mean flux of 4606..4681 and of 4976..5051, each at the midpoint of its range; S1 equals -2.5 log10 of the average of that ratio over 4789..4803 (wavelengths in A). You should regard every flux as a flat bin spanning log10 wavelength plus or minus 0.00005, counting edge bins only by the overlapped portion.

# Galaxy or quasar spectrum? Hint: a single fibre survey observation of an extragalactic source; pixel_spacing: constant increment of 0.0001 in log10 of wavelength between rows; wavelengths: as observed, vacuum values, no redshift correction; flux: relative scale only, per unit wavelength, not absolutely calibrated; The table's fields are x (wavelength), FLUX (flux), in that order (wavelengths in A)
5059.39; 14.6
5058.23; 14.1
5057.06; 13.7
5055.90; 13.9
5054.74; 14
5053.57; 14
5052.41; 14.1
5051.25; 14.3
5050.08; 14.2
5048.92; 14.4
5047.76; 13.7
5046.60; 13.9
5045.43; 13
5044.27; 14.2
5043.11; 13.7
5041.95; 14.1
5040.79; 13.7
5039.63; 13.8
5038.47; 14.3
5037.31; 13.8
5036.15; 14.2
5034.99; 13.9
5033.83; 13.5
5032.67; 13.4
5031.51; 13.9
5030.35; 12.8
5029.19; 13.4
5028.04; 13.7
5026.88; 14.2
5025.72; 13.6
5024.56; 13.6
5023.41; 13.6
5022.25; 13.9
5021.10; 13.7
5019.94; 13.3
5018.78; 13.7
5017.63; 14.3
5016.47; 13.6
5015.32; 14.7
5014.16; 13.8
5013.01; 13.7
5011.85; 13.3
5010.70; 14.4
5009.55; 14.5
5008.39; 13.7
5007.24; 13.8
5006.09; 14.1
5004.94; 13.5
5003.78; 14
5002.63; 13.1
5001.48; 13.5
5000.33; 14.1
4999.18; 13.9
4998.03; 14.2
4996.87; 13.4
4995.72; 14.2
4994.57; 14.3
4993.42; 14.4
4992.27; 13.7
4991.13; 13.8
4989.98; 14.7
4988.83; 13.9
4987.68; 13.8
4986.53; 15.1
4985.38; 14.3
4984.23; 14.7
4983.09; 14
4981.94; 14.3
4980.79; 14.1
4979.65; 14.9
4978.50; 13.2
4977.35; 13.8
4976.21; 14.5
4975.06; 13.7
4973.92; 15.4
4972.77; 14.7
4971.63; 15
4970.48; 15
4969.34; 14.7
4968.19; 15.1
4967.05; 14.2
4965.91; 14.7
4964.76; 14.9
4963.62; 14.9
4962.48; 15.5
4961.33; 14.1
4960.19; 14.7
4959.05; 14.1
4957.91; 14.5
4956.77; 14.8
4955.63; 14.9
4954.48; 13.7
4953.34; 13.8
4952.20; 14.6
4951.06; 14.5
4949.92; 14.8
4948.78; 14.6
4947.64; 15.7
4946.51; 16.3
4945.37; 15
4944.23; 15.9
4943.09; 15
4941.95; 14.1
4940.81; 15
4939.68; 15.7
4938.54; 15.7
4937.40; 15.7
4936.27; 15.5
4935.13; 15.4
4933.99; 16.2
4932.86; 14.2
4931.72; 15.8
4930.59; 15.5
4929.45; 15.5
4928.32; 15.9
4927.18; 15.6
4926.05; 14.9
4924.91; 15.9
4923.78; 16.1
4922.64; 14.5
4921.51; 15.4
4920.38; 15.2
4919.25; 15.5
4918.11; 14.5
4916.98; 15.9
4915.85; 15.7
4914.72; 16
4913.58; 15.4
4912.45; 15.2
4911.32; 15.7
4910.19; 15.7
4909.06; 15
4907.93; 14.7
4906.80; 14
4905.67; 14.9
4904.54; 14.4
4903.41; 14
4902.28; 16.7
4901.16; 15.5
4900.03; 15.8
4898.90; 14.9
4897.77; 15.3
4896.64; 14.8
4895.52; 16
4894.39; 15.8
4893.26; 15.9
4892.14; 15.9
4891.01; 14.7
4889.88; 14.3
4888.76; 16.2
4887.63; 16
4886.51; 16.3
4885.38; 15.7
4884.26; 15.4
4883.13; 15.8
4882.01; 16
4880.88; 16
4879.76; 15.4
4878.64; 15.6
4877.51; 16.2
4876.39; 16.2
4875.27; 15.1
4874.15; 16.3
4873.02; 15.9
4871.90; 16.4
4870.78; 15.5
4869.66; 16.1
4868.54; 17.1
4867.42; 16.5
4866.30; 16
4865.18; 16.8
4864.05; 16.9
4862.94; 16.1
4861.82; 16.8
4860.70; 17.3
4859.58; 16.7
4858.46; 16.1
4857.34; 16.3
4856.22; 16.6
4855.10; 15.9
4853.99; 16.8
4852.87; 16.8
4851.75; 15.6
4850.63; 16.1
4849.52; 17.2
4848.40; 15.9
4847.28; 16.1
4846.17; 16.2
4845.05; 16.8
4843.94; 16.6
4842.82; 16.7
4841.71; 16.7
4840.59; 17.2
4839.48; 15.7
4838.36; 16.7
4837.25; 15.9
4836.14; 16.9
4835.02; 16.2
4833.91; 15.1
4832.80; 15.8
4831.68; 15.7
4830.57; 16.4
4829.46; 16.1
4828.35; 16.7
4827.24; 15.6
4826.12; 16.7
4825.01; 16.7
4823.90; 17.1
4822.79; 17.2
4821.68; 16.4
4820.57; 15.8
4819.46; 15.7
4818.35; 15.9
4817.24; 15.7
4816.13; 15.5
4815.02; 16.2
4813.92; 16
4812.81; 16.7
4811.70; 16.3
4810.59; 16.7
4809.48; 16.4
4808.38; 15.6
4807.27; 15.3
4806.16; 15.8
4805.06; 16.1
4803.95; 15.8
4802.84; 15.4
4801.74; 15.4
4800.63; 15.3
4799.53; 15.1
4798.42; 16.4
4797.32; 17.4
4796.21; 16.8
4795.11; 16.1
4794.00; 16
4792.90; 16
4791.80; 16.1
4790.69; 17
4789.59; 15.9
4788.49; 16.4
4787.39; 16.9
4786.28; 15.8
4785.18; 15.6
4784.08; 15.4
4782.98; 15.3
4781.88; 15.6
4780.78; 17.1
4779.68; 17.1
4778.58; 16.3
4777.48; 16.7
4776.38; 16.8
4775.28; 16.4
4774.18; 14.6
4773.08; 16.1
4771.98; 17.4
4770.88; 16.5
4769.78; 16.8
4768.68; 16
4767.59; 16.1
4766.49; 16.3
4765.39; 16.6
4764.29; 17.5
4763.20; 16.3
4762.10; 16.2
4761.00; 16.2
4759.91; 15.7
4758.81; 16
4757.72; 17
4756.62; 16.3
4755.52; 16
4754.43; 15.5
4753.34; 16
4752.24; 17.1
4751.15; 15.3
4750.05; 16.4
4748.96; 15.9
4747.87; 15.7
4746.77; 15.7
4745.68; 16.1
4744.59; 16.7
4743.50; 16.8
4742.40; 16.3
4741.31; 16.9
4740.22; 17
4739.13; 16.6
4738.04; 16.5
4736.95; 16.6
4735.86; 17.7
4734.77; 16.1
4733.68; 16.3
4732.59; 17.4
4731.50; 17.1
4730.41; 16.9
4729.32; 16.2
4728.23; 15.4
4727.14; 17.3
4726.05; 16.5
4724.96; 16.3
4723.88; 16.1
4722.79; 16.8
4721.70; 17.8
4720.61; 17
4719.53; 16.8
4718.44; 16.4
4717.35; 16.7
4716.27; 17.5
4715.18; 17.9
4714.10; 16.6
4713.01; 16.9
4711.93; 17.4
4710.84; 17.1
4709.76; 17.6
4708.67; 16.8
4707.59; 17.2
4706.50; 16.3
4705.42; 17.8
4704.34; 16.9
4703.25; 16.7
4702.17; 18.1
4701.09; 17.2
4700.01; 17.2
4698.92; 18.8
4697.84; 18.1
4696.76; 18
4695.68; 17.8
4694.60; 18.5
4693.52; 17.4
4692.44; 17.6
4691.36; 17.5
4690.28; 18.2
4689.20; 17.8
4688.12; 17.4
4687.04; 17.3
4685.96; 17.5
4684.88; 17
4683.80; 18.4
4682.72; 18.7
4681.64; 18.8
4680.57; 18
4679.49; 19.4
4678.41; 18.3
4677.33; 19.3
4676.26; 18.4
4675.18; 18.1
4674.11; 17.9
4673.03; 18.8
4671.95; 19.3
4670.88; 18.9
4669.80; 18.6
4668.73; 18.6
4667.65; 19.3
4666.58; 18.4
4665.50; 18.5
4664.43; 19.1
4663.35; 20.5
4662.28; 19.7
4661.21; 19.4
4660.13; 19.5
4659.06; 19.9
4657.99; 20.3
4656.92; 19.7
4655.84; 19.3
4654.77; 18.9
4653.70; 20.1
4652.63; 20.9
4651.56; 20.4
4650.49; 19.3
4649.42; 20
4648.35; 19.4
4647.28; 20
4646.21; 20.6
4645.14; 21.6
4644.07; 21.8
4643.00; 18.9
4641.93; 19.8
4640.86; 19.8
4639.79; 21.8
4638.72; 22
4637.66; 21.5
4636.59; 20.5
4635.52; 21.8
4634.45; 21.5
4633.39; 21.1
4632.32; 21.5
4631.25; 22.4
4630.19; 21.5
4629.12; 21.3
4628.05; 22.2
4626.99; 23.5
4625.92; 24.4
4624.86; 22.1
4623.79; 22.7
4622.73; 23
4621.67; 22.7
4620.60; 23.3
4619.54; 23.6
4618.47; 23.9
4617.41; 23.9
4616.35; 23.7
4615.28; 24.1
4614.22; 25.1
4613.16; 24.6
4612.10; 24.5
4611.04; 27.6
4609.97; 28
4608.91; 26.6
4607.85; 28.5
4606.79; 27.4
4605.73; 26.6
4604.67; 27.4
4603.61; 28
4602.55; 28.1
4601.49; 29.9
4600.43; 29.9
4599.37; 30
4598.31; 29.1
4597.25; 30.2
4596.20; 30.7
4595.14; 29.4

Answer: 0.14 mag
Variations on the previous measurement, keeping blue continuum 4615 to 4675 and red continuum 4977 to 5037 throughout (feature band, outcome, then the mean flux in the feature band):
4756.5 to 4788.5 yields 0.130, 16.3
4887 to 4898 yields 0.040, 15.5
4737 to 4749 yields 0.155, 16.4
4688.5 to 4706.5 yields 0.123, 17.7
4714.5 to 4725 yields 0.144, 17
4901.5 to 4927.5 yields 0.029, 15.3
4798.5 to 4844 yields 0.086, 16.1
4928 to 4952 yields -0.010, 15.3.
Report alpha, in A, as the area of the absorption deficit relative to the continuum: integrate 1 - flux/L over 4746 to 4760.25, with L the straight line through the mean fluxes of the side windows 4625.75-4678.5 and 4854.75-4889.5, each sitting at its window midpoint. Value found 1.8 A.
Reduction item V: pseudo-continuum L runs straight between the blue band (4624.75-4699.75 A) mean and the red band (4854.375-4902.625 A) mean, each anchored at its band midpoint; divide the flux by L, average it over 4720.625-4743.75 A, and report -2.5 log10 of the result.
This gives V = 0.106 mag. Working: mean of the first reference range 19.6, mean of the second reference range 16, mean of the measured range 16.7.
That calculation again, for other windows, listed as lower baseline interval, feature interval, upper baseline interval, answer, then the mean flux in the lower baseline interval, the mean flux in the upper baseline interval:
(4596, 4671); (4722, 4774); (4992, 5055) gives 0.22 mag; 22.7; 13.8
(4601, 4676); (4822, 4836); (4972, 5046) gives 0.10 mag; 21.9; 13.9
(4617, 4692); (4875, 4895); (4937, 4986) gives 0.02 mag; 20.1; 14.7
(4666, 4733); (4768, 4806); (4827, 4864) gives 0.05 mag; 17.6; 16.4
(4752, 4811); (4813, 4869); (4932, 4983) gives -0.04 mag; 16.2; 14.8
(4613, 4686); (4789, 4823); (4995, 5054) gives 0.11 mag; 20.6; 13.8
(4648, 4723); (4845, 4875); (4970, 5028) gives -0.03 mag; 18.3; 14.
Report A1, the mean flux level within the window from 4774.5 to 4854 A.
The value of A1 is 16.2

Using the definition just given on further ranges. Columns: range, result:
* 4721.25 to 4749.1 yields 16.6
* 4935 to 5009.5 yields 14.5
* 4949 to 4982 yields 14.5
